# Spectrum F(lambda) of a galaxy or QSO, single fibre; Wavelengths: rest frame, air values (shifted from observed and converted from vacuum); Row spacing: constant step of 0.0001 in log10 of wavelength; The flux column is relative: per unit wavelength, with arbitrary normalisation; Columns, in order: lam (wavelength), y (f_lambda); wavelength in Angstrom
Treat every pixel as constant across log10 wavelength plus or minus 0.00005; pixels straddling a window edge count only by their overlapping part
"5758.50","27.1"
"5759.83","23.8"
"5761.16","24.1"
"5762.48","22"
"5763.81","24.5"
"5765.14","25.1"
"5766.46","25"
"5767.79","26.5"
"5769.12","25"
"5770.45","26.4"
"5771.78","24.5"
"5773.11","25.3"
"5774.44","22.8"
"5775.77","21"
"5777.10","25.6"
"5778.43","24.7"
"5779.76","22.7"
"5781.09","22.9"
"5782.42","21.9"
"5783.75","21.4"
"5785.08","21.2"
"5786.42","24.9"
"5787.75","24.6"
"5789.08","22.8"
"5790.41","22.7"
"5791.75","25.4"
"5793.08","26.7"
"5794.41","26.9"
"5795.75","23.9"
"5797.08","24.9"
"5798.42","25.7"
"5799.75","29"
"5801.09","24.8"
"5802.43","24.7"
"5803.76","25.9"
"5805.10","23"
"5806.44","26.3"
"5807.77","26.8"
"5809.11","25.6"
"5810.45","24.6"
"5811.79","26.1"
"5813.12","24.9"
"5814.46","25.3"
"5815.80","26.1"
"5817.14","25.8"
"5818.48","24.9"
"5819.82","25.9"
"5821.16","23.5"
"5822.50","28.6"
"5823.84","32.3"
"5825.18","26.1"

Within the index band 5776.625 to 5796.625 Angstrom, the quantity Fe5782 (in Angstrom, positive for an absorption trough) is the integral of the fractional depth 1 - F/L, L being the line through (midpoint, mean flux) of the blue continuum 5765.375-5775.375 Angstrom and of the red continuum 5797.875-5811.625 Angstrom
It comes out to 1.1 Angstrom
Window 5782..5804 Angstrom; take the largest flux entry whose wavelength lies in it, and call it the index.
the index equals 29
